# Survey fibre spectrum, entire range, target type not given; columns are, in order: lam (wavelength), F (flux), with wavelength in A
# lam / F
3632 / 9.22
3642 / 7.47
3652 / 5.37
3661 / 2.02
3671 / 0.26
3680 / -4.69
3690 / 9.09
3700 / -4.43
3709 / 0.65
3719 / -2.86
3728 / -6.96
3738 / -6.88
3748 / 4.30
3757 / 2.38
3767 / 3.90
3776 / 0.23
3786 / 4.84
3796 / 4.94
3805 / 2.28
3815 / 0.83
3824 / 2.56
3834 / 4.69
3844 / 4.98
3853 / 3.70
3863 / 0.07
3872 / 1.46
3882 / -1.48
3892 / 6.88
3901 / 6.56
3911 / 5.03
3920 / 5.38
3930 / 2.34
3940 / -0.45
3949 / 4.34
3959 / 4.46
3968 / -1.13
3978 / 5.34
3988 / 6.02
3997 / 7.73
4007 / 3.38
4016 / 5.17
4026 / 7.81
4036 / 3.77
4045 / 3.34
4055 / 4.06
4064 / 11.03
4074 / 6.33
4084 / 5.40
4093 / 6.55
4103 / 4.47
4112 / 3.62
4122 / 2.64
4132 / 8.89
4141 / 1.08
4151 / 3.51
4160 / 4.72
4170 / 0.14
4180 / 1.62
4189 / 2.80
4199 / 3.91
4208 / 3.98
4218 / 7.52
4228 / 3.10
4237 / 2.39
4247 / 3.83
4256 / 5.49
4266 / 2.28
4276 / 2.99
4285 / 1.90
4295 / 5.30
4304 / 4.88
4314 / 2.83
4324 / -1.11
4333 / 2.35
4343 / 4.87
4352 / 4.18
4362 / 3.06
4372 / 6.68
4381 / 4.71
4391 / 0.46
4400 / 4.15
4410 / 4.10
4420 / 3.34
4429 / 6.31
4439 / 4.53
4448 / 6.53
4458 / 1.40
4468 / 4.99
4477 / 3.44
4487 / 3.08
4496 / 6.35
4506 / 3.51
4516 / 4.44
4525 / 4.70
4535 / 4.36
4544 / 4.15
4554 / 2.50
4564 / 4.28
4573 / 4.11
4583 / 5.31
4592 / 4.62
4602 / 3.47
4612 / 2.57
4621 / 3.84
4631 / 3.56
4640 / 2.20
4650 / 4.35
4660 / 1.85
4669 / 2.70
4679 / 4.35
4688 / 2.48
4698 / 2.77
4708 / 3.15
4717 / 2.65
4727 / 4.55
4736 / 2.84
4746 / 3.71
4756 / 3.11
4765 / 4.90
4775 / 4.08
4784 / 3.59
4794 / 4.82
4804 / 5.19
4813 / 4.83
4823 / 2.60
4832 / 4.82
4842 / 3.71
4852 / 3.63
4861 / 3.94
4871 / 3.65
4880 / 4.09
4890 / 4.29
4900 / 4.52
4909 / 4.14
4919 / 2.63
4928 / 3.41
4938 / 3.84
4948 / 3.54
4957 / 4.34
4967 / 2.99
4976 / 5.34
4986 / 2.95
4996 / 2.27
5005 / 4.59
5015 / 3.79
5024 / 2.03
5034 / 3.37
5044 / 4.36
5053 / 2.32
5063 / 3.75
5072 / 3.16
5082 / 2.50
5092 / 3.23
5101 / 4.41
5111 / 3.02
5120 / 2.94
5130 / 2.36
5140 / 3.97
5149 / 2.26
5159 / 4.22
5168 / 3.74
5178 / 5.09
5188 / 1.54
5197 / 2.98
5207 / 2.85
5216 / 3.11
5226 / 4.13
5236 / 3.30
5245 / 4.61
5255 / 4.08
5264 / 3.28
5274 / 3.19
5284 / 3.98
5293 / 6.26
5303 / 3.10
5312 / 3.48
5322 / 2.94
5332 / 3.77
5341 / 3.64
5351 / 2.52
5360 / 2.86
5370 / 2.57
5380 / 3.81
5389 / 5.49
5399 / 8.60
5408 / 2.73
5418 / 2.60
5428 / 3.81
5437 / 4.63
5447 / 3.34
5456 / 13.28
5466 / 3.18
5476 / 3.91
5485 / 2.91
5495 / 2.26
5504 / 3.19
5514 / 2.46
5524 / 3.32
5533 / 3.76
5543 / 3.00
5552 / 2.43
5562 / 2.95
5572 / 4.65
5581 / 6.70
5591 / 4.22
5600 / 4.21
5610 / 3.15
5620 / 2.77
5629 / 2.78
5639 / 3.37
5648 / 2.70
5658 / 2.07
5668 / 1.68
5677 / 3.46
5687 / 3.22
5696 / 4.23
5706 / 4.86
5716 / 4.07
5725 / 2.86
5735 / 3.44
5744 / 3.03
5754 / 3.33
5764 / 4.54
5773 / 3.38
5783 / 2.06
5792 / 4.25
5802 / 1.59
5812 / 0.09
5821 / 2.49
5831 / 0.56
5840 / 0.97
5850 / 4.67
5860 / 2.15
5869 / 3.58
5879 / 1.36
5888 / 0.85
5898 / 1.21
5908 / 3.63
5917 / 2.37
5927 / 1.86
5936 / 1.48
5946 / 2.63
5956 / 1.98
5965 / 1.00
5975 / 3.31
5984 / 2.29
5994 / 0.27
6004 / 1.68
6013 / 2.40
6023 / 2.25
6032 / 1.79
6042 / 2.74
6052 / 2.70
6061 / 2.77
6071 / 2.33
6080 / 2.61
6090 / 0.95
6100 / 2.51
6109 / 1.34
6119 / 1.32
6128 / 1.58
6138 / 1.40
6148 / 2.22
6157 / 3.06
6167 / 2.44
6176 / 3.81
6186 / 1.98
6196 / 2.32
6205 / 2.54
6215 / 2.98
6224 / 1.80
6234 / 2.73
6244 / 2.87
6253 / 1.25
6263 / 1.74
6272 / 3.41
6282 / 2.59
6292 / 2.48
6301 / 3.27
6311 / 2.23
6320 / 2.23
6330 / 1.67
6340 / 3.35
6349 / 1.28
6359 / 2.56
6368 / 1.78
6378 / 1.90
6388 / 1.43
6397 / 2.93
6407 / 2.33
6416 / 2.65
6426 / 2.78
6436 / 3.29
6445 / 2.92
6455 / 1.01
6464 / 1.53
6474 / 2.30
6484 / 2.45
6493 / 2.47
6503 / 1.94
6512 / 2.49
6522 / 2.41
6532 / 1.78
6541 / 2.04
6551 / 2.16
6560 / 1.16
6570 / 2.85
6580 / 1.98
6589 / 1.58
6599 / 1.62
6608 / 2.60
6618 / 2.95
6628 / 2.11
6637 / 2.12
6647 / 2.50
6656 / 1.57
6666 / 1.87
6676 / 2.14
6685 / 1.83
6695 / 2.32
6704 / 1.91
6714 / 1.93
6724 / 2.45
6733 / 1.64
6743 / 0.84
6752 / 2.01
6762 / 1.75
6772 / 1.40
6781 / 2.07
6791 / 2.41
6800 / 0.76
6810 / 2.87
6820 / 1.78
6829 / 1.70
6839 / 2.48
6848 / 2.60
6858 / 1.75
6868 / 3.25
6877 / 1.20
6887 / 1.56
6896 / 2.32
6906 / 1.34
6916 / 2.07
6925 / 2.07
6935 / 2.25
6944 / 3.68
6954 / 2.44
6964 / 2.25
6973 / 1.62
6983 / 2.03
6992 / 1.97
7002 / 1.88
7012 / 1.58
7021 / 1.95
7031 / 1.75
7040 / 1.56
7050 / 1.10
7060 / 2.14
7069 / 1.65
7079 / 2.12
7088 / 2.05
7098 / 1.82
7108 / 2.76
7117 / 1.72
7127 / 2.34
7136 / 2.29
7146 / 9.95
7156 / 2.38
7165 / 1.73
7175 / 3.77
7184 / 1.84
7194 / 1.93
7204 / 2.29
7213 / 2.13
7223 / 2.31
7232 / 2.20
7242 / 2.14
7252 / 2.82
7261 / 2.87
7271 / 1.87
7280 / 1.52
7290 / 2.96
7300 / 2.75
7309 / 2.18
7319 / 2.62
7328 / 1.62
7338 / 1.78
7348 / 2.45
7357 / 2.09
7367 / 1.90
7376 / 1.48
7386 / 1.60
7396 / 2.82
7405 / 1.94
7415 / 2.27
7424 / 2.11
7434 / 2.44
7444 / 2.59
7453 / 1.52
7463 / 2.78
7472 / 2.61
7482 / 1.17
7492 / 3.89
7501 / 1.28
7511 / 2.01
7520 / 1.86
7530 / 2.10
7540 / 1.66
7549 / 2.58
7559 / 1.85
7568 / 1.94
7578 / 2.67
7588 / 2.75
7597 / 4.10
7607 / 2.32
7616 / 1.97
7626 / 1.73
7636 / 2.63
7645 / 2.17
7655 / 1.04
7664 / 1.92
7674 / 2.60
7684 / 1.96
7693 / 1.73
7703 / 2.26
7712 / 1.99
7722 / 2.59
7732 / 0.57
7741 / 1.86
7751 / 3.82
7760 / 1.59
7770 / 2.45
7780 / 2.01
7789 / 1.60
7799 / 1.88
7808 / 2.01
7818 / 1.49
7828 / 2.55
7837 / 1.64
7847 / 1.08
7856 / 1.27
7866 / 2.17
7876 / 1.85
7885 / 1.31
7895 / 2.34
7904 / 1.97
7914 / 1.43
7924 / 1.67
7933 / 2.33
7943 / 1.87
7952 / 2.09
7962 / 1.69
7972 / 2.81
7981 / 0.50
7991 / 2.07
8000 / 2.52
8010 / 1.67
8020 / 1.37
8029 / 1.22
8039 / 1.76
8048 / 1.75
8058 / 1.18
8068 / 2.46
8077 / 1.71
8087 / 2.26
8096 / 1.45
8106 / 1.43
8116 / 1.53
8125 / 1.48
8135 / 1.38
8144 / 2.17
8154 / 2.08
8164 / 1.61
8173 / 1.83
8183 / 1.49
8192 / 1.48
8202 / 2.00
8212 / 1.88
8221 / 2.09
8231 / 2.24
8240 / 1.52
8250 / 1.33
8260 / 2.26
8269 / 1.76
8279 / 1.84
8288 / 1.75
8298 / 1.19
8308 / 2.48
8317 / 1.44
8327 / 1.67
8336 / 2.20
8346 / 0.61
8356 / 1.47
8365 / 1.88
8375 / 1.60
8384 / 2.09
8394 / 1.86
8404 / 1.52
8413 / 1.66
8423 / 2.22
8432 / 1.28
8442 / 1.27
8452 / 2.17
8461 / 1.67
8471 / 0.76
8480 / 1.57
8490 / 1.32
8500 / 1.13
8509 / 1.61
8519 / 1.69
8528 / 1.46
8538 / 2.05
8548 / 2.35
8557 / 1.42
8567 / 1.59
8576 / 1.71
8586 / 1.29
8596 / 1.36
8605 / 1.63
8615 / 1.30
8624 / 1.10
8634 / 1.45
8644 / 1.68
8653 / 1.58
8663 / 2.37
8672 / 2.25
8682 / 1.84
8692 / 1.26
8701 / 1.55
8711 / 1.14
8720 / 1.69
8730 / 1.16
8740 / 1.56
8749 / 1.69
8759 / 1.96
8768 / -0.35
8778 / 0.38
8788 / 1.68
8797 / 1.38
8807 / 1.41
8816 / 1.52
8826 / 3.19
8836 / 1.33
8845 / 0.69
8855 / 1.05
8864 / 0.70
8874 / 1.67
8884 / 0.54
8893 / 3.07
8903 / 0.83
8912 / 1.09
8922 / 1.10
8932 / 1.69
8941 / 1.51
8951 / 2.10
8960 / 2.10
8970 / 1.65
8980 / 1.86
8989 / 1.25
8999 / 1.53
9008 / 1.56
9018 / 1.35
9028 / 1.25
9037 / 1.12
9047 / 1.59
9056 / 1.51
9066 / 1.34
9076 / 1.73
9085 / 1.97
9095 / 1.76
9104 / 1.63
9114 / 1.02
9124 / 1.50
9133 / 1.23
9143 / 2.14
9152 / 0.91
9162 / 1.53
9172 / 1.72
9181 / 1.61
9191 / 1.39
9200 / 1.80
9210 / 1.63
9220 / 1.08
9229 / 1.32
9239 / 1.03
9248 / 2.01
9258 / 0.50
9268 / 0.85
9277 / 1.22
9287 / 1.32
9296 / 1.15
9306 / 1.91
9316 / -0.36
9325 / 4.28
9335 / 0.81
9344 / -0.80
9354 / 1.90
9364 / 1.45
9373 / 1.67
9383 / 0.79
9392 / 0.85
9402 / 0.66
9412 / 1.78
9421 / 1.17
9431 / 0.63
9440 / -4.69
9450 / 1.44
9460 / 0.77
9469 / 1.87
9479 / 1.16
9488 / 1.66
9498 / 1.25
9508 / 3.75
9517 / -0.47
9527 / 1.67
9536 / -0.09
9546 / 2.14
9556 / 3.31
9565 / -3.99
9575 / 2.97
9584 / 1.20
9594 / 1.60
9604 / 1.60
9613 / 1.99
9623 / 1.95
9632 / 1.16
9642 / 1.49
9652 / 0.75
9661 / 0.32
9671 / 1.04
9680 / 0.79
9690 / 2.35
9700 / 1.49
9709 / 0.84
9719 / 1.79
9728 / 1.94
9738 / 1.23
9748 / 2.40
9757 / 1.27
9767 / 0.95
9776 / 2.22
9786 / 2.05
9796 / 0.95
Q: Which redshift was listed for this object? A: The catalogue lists 0.089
